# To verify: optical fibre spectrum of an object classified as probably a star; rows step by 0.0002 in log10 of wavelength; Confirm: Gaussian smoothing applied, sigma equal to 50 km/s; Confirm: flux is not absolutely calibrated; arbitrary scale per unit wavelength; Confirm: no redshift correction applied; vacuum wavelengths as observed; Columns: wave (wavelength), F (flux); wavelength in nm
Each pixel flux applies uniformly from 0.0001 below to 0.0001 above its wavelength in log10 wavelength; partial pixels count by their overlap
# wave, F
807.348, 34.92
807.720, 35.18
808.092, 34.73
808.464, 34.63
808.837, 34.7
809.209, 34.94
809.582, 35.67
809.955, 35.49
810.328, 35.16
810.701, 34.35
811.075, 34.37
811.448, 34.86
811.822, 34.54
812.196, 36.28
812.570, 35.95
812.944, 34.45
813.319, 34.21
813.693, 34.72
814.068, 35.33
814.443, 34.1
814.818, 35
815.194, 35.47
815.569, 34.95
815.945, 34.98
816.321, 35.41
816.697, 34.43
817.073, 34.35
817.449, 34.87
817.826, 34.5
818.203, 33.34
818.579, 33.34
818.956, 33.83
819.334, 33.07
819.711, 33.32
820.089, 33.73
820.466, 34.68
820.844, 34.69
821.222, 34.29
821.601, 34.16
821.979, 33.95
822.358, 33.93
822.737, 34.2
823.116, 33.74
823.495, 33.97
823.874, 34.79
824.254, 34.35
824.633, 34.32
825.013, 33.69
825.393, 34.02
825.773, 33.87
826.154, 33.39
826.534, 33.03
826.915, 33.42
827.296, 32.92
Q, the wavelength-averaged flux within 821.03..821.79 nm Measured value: 34.2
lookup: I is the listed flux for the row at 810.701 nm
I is 34.35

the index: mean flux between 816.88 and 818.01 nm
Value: 34.6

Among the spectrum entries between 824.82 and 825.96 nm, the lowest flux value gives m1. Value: 33.69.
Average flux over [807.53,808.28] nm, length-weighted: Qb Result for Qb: 35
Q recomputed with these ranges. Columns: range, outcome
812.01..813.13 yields 35.6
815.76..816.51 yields 35.2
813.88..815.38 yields 35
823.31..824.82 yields 34.4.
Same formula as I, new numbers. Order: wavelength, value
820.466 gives 34.68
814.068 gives 35.33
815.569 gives 34.95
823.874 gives 34.79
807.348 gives 34.92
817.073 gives 34.35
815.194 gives 35.47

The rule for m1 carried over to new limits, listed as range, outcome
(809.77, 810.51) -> 35.16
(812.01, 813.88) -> 34.21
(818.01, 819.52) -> 33.07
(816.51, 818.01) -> 34.35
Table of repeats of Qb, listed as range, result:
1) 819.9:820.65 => 34.2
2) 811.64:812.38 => 35.4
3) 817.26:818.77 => 34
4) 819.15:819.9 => 33.2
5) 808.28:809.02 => 34.6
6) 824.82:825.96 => 33.9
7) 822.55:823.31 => 34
